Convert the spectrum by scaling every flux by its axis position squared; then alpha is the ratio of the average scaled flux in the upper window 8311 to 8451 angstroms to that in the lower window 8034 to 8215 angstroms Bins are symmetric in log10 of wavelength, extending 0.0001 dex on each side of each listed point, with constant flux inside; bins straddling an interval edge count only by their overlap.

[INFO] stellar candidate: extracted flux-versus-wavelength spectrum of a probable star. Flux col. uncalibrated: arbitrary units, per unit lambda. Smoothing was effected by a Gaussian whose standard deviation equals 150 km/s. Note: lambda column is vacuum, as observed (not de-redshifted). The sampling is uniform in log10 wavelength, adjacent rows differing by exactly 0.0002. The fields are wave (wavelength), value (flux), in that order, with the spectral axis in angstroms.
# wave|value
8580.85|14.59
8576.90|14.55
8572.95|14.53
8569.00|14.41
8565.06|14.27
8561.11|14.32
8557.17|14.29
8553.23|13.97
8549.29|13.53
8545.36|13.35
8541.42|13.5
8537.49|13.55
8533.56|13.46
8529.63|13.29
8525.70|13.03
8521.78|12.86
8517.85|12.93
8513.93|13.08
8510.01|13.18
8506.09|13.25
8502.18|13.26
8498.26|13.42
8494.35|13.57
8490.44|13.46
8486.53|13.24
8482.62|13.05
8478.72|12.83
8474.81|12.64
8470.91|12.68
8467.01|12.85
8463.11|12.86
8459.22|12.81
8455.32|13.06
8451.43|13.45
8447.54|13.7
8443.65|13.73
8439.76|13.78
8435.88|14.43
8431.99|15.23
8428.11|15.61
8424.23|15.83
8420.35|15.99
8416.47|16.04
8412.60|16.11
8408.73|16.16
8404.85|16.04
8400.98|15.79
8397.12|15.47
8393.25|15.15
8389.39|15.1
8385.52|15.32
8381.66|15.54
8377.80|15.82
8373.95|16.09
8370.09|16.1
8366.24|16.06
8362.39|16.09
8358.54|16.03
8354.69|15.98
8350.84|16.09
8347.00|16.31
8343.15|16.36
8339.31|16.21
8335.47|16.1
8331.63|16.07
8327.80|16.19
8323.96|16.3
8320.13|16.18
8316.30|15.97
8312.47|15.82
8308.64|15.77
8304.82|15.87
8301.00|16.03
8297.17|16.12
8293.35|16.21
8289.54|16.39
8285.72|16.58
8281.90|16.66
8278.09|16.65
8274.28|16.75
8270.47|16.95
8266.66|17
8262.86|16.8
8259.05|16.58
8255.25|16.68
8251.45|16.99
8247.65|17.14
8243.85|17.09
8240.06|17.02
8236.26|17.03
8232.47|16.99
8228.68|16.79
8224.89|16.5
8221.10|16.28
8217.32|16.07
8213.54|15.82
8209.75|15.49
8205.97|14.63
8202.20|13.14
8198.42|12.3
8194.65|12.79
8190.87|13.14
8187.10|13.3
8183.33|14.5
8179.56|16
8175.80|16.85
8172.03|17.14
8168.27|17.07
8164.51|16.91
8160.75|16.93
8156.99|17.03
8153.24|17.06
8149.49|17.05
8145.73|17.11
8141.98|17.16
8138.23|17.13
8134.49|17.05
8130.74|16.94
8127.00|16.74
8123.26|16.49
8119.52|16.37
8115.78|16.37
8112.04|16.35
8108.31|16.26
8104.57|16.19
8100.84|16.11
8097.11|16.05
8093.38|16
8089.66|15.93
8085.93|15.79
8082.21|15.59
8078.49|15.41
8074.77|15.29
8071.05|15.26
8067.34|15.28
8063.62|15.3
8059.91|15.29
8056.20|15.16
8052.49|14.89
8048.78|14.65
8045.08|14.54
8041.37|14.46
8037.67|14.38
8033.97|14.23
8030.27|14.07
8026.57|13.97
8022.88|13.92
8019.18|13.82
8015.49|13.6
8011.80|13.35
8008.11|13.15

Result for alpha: 1.06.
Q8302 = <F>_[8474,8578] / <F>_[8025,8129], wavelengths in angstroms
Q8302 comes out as 0.87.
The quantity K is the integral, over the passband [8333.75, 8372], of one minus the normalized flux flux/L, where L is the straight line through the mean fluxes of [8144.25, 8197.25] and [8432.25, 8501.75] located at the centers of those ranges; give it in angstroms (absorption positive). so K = -4.9 angstroms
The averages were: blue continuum 15.9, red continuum 13.3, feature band 16.1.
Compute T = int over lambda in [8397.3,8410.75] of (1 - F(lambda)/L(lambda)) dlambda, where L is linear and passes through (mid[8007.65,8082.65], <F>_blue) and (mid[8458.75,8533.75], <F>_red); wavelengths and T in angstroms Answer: -2.6 angstroms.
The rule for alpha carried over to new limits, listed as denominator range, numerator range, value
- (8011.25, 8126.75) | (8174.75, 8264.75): 1.07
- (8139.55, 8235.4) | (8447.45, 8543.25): 0.90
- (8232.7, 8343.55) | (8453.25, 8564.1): 0.85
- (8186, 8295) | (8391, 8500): 0.94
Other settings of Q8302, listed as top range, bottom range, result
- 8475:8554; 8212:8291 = 0.79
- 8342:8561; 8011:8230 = 0.93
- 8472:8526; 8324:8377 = 0.81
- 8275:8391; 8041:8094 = 1.05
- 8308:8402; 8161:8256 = 1.01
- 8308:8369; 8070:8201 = 1.01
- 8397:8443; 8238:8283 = 0.92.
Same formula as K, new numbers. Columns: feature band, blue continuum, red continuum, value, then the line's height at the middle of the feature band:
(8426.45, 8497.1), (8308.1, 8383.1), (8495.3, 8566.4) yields 4.7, 14.4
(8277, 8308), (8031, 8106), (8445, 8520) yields -4.8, 14.1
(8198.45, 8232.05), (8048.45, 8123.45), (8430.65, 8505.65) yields -1.3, 14.9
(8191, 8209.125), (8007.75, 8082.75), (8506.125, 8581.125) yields 1.2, 14.3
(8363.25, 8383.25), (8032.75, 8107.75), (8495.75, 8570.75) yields -2.5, 14.1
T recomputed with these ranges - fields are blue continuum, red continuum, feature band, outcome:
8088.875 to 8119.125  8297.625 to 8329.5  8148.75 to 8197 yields 1.1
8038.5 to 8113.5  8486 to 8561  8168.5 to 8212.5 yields 1.0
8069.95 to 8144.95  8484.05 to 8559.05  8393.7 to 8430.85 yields -4.5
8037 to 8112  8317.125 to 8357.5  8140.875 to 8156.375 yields -1.4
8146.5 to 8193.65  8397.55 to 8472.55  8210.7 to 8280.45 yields -4.9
